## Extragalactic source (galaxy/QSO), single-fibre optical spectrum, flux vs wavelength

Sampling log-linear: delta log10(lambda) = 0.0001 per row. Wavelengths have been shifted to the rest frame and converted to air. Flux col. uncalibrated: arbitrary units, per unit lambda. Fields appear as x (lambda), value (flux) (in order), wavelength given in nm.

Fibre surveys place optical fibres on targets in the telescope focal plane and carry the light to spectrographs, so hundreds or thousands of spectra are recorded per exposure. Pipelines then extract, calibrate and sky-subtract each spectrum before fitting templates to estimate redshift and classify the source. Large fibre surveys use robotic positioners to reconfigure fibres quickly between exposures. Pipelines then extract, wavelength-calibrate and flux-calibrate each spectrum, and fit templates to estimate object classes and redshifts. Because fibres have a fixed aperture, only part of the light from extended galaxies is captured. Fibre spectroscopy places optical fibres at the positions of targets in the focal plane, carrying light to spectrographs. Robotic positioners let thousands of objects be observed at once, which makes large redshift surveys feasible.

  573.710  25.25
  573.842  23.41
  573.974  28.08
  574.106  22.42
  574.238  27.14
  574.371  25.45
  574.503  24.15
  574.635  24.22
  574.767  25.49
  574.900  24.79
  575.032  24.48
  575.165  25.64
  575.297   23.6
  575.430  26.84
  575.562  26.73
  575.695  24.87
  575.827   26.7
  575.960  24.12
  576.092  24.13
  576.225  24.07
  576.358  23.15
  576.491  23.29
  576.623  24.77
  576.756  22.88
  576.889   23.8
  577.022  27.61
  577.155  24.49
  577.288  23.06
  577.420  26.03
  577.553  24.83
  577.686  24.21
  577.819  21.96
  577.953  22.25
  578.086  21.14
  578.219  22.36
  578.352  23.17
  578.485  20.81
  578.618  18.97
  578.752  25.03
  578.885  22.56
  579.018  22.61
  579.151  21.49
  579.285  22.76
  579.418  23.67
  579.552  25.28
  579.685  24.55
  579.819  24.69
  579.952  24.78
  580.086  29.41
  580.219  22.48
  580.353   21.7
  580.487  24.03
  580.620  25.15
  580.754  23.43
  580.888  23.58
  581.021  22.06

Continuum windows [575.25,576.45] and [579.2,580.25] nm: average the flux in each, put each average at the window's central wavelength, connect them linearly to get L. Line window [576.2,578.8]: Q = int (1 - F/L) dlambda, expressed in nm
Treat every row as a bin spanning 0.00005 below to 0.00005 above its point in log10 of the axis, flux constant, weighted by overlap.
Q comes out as 0.15 nm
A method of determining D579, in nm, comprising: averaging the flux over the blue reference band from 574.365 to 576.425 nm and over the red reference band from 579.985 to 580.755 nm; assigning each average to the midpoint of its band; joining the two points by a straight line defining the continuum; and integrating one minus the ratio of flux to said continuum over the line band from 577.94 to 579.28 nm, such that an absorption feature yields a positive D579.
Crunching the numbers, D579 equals 0.14 nm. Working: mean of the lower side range 24.9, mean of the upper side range 24.5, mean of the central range 22.1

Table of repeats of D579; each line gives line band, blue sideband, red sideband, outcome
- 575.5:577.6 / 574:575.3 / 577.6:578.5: -0.10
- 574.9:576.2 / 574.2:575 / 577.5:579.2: -0.04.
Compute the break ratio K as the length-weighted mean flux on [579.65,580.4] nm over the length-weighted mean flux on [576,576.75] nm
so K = 1.04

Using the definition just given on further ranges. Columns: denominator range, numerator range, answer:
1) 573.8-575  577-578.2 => 0.95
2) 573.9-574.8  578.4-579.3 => 0.87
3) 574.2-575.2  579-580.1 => 0.96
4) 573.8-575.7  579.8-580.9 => 0.97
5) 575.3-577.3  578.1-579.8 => 0.92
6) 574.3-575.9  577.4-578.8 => 0.90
